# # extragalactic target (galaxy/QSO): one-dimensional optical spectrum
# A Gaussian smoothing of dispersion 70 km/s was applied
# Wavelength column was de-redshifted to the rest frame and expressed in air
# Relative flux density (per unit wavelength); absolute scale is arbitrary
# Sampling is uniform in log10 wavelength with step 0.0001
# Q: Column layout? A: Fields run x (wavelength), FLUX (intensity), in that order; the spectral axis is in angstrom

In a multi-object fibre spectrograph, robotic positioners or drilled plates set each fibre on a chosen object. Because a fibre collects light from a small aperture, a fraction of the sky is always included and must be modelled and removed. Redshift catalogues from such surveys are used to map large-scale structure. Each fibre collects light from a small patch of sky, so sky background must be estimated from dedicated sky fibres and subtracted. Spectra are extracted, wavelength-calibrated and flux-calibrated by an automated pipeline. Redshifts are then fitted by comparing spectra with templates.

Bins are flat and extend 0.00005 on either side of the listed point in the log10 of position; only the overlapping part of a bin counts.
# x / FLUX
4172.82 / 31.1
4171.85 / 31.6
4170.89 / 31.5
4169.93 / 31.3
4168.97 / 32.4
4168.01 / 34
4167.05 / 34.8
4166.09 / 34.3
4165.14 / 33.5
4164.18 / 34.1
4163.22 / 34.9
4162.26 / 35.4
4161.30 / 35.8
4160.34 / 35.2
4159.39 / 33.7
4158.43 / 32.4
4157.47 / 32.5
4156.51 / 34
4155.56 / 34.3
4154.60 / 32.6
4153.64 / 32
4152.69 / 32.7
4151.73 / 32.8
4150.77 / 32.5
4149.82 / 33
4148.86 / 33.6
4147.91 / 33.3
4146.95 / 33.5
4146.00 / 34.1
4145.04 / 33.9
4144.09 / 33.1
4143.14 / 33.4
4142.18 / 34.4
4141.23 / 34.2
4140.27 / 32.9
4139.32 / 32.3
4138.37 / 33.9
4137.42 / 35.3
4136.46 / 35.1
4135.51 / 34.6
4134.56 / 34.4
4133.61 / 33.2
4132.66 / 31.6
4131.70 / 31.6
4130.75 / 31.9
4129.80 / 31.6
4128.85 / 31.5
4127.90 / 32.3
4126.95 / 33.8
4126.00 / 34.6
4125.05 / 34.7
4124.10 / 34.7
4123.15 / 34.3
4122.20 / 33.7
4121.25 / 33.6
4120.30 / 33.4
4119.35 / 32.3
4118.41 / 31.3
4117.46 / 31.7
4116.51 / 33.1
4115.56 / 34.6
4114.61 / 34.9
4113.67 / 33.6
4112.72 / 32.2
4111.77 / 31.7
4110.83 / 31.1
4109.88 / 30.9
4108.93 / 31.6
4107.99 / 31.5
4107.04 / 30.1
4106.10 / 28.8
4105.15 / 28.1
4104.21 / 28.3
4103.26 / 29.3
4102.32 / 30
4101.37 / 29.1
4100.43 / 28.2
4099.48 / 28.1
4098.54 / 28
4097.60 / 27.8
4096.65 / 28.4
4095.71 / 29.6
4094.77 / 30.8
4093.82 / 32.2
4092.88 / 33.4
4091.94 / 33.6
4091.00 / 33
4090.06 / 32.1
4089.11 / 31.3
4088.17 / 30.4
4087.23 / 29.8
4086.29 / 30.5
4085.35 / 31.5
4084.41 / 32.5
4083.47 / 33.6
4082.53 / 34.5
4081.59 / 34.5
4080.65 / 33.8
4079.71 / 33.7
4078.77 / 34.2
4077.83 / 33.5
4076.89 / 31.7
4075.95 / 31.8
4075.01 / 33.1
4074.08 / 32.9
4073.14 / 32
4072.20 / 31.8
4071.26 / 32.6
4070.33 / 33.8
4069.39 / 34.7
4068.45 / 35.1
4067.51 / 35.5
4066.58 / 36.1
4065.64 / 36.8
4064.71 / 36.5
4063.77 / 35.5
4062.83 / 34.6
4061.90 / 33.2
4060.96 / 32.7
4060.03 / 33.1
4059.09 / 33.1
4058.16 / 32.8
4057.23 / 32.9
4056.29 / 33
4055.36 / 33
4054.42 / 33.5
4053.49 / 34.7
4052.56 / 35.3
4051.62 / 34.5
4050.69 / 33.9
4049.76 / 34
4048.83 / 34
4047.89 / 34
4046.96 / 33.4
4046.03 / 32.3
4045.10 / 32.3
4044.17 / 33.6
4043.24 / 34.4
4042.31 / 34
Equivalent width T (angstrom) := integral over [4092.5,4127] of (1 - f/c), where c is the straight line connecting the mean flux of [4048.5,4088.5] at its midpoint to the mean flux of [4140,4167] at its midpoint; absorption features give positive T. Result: 2.23 angstrom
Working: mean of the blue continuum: 33.5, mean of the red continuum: 33.7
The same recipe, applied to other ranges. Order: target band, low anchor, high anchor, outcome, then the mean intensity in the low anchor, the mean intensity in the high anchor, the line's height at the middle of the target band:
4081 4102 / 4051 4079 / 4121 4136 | 1.6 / 33.8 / 33.3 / 33.6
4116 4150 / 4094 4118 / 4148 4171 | -1.4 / 30.5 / 33.5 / 32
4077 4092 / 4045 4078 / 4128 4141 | 0.4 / 33.7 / 33.1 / 33.5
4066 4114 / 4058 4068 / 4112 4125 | 3.3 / 34.6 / 33.3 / 34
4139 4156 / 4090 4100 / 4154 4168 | 0.1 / 30.6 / 34.1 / 33.4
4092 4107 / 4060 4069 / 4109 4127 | 1.9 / 35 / 33.1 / 33.8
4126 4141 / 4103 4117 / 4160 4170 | -0.2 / 31.3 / 34.3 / 32.6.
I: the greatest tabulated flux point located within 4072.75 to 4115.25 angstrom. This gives 34.9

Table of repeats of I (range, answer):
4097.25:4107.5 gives 30.1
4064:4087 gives 36.8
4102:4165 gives 35.8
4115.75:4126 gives 34.7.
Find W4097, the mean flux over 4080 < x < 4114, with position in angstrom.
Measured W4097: 30.9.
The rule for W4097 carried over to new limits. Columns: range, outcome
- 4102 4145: 32.6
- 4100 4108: 29.1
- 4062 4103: 32.4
